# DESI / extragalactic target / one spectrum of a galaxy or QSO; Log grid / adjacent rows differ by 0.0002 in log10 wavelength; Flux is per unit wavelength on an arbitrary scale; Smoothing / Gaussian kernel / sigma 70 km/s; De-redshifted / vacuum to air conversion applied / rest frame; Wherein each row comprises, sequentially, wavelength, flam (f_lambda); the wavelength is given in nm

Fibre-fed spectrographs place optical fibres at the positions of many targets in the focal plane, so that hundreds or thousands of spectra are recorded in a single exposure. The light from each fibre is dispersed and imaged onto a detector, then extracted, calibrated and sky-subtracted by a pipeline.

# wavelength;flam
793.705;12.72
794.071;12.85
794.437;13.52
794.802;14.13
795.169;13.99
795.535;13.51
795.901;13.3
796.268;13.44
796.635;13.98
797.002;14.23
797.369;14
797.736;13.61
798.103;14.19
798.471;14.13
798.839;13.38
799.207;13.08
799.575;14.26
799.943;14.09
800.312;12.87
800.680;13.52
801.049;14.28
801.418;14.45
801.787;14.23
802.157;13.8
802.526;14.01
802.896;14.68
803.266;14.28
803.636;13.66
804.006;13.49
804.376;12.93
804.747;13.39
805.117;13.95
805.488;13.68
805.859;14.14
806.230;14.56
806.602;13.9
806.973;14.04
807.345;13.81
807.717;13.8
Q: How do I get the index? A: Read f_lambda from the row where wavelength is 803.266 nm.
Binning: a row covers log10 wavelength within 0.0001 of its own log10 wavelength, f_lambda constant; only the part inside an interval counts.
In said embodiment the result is 14.28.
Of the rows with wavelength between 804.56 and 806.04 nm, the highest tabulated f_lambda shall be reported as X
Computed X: 14.14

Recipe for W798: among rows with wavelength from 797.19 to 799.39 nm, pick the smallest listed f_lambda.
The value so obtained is 13.08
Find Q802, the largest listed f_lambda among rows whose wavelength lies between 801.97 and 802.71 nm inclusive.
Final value 14.01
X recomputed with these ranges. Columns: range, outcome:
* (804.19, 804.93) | 13.39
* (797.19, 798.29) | 14.19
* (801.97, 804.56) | 14.68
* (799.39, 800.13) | 14.26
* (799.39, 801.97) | 14.45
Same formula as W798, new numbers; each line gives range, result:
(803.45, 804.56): 12.93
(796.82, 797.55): 14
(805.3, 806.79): 13.68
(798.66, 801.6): 12.87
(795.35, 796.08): 13.3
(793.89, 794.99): 12.85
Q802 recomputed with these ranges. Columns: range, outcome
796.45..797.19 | 14.23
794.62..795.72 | 14.13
